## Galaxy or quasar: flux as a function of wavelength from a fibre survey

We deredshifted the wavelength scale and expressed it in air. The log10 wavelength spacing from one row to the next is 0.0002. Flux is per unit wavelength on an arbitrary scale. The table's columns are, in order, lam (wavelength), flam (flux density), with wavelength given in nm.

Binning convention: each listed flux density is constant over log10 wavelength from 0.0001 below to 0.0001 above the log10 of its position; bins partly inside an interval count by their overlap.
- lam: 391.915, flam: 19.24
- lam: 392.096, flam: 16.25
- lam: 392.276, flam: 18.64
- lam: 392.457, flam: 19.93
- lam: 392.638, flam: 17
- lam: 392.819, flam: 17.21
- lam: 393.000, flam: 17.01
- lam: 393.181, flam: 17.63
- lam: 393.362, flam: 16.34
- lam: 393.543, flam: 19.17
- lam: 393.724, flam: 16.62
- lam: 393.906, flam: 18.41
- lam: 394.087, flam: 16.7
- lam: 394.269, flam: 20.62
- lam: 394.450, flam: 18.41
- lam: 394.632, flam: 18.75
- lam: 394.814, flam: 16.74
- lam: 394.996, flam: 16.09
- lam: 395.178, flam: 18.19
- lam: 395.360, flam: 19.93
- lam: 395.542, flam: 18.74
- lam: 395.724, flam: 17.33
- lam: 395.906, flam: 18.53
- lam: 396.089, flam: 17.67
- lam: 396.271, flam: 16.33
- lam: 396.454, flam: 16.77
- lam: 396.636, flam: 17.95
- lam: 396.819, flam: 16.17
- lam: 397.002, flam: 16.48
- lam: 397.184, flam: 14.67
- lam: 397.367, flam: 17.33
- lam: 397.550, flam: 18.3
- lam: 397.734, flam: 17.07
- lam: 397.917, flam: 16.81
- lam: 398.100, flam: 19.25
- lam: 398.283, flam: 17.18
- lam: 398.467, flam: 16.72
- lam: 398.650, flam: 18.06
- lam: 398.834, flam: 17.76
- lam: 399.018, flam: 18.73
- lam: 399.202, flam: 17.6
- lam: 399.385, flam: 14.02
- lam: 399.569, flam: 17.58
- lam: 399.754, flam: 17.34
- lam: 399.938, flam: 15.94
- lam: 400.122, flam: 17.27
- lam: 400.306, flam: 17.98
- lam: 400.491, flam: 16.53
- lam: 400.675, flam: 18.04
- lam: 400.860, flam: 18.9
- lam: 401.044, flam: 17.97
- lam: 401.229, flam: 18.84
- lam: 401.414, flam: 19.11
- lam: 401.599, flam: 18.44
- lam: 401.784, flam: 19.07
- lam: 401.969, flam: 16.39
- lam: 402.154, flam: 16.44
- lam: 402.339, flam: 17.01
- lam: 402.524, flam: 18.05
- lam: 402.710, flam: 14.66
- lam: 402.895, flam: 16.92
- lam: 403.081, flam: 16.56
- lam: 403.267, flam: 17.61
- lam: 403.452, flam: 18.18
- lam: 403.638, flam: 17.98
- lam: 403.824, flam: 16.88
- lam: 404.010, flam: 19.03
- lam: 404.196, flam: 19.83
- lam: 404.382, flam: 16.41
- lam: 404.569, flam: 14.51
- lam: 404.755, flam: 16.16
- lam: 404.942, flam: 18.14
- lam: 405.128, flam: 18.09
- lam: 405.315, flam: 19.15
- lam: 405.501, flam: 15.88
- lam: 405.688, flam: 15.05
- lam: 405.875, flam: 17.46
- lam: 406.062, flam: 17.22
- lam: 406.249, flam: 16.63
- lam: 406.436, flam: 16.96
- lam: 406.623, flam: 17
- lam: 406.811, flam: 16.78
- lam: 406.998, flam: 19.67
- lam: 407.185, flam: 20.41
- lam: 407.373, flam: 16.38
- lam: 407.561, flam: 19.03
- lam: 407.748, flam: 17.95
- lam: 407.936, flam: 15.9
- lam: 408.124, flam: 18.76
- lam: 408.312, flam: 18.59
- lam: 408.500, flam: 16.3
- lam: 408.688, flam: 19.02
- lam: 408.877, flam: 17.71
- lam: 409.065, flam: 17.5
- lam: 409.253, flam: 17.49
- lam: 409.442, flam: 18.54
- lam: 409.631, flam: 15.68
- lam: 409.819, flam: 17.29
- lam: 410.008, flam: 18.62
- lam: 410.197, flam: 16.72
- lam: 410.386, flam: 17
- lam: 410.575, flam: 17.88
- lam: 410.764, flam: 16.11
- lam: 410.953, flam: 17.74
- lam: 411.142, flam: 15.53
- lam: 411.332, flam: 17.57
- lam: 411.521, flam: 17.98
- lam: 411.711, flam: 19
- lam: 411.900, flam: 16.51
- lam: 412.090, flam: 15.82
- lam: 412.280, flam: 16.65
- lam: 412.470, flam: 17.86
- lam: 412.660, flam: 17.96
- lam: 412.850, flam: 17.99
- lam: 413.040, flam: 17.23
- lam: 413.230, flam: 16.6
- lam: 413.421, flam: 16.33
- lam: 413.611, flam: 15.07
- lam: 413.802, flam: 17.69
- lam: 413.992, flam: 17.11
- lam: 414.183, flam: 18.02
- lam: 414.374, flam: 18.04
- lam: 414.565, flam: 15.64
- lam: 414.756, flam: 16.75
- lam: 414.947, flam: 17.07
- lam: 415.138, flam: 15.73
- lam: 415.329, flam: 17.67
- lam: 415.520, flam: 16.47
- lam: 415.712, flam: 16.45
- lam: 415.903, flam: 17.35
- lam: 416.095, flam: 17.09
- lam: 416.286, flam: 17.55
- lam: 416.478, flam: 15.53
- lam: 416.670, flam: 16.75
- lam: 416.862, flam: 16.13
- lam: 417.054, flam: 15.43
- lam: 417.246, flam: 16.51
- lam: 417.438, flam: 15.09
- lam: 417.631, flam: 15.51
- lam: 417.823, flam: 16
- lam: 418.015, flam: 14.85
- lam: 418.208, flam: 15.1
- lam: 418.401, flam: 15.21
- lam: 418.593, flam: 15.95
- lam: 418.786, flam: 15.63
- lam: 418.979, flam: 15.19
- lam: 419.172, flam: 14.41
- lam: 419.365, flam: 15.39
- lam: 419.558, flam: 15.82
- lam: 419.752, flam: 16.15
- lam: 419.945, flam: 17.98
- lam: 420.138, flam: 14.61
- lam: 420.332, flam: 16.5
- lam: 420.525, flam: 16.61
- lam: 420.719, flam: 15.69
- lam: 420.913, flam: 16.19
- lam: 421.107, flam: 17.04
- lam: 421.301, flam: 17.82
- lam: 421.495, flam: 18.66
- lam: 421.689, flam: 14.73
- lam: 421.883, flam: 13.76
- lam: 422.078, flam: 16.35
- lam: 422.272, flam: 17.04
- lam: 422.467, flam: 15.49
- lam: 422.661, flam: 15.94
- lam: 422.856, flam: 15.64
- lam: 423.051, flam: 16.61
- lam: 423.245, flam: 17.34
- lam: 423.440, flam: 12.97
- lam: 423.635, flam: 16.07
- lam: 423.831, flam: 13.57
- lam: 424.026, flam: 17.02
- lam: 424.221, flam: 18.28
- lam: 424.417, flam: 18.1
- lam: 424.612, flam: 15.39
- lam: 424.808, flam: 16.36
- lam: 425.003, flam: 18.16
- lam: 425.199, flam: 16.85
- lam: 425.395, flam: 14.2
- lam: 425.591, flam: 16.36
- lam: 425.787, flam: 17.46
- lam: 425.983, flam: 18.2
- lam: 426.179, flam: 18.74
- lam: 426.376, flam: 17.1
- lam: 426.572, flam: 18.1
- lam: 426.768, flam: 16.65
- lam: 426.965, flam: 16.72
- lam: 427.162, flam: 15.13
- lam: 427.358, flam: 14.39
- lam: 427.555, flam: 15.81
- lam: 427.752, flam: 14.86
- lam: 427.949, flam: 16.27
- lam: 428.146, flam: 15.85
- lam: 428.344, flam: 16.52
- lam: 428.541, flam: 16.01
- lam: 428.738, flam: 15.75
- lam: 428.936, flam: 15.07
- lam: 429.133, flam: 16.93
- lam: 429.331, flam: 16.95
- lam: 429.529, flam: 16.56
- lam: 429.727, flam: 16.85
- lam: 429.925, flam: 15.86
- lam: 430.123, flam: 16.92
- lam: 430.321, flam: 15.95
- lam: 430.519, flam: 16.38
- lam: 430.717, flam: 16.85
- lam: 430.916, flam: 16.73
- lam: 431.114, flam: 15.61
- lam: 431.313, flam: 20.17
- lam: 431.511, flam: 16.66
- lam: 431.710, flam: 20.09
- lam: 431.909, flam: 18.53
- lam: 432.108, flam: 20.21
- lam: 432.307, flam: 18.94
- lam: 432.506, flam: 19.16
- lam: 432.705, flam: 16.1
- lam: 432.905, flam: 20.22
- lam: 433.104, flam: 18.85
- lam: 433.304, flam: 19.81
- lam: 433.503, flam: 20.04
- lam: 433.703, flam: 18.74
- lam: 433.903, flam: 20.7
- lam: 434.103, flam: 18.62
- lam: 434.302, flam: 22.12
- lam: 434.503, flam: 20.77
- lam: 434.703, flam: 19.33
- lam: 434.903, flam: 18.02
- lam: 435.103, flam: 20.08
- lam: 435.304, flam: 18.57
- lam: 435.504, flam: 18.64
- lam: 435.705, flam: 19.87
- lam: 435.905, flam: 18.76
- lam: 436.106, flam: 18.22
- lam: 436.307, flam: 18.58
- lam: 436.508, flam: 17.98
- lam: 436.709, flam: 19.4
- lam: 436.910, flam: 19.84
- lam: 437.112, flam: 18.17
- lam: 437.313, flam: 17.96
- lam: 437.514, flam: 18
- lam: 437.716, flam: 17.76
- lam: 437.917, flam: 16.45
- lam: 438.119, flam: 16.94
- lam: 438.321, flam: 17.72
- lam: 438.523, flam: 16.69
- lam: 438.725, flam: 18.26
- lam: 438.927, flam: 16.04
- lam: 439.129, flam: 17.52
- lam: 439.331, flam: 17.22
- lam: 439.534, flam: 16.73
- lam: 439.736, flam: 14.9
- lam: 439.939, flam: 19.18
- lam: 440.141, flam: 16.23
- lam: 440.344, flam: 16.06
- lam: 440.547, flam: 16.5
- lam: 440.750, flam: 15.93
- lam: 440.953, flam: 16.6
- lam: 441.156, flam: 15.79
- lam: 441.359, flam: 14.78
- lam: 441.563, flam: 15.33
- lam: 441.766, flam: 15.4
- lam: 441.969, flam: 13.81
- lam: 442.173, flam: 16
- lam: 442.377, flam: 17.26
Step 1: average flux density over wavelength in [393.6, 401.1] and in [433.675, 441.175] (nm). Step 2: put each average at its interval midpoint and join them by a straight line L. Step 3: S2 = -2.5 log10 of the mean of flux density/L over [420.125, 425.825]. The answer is 0.10 mag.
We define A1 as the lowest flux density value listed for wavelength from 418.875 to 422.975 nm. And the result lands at 13.76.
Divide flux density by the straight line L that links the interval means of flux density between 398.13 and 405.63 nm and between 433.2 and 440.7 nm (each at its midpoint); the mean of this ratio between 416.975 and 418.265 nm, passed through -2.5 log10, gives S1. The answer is 0.15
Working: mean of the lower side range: 17.4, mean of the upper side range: 18.3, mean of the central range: 15.5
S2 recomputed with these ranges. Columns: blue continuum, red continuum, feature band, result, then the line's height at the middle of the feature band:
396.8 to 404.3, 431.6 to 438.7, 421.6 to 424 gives 0.18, 18.3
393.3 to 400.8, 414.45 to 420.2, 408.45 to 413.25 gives -0.05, 16.5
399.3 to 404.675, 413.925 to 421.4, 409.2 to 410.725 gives -0.03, 16.8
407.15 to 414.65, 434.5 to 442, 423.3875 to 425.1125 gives 0.07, 17.4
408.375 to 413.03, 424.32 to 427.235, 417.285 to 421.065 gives 0.09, 17.1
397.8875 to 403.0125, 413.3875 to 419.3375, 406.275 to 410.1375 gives -0.06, 16.9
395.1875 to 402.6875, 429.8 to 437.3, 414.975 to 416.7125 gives 0.08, 18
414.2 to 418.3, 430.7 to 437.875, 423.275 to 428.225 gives 0.08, 17.7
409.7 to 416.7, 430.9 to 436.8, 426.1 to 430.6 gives 0.14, 18.5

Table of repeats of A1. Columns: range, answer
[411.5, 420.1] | 14.41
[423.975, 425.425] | 14.2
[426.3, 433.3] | 14.39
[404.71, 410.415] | 15.05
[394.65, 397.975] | 14.67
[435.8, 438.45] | 16.45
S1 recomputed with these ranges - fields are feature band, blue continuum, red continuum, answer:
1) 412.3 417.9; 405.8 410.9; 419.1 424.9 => 0.01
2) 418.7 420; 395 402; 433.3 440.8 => 0.14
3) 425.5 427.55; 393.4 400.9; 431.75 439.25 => 0.10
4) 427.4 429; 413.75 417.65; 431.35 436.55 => 0.17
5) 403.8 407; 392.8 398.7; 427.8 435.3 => 0.03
